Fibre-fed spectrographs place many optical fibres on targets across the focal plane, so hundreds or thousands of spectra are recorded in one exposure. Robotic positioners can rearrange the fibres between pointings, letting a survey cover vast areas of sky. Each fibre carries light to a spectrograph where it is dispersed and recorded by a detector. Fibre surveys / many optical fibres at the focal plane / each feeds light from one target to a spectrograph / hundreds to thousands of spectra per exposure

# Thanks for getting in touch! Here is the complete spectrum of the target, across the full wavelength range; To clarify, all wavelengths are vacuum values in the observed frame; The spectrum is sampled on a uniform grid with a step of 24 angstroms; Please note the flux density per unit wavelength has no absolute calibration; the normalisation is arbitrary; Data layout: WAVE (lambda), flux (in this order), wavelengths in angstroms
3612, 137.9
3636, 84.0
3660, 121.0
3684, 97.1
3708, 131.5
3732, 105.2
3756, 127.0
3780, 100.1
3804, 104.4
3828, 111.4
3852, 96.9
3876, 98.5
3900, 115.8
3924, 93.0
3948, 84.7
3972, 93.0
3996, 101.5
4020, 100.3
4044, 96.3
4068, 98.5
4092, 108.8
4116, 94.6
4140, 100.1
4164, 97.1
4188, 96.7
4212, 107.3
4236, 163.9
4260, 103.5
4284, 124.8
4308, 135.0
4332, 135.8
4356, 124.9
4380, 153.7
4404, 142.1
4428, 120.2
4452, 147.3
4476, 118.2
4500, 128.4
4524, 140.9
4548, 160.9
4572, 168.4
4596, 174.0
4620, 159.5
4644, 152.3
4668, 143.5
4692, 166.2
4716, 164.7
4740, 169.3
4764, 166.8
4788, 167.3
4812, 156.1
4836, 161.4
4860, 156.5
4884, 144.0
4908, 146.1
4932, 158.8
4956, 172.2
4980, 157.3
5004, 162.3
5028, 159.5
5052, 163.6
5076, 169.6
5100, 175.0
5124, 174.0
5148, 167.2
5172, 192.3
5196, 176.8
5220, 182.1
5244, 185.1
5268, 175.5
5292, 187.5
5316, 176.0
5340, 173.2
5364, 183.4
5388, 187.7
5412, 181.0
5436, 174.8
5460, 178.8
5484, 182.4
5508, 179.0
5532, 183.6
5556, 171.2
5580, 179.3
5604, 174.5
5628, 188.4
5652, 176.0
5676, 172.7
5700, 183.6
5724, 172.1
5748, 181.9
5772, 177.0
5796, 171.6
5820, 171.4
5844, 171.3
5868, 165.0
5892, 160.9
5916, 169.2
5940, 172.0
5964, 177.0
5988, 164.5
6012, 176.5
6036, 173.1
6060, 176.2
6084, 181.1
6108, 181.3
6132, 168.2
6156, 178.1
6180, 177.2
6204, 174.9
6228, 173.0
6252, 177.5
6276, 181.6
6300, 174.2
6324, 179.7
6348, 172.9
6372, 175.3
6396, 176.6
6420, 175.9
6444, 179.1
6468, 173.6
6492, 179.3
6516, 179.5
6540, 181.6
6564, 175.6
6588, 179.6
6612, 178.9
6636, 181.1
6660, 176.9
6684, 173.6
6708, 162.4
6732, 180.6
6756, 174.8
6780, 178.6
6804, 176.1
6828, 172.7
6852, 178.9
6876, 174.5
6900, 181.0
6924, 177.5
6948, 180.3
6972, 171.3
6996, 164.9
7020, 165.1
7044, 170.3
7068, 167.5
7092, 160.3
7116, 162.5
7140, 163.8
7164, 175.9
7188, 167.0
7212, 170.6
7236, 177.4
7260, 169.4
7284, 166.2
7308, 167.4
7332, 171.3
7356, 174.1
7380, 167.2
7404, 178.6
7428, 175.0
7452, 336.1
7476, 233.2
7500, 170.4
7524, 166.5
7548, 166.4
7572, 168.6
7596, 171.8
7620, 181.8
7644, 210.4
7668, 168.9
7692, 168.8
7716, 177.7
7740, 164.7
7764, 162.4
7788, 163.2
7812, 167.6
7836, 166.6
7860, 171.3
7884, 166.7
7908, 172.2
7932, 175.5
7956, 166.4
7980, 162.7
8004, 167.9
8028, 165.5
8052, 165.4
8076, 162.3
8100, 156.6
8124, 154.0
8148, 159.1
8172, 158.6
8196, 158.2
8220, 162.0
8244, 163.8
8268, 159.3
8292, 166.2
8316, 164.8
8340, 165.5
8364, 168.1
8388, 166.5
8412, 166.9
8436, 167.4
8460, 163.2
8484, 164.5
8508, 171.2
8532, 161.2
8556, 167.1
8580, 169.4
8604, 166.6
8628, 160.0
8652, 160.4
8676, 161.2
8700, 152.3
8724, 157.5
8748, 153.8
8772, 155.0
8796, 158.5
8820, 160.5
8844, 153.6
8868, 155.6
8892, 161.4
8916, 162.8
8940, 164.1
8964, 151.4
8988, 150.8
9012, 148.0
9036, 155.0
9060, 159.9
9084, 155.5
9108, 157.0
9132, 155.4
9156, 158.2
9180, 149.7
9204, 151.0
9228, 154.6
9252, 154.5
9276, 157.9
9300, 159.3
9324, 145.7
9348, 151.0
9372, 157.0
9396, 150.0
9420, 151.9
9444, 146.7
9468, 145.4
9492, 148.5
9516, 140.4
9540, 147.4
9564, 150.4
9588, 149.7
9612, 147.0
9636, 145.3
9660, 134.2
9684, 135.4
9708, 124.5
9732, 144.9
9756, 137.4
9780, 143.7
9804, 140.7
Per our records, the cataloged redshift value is 0.14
